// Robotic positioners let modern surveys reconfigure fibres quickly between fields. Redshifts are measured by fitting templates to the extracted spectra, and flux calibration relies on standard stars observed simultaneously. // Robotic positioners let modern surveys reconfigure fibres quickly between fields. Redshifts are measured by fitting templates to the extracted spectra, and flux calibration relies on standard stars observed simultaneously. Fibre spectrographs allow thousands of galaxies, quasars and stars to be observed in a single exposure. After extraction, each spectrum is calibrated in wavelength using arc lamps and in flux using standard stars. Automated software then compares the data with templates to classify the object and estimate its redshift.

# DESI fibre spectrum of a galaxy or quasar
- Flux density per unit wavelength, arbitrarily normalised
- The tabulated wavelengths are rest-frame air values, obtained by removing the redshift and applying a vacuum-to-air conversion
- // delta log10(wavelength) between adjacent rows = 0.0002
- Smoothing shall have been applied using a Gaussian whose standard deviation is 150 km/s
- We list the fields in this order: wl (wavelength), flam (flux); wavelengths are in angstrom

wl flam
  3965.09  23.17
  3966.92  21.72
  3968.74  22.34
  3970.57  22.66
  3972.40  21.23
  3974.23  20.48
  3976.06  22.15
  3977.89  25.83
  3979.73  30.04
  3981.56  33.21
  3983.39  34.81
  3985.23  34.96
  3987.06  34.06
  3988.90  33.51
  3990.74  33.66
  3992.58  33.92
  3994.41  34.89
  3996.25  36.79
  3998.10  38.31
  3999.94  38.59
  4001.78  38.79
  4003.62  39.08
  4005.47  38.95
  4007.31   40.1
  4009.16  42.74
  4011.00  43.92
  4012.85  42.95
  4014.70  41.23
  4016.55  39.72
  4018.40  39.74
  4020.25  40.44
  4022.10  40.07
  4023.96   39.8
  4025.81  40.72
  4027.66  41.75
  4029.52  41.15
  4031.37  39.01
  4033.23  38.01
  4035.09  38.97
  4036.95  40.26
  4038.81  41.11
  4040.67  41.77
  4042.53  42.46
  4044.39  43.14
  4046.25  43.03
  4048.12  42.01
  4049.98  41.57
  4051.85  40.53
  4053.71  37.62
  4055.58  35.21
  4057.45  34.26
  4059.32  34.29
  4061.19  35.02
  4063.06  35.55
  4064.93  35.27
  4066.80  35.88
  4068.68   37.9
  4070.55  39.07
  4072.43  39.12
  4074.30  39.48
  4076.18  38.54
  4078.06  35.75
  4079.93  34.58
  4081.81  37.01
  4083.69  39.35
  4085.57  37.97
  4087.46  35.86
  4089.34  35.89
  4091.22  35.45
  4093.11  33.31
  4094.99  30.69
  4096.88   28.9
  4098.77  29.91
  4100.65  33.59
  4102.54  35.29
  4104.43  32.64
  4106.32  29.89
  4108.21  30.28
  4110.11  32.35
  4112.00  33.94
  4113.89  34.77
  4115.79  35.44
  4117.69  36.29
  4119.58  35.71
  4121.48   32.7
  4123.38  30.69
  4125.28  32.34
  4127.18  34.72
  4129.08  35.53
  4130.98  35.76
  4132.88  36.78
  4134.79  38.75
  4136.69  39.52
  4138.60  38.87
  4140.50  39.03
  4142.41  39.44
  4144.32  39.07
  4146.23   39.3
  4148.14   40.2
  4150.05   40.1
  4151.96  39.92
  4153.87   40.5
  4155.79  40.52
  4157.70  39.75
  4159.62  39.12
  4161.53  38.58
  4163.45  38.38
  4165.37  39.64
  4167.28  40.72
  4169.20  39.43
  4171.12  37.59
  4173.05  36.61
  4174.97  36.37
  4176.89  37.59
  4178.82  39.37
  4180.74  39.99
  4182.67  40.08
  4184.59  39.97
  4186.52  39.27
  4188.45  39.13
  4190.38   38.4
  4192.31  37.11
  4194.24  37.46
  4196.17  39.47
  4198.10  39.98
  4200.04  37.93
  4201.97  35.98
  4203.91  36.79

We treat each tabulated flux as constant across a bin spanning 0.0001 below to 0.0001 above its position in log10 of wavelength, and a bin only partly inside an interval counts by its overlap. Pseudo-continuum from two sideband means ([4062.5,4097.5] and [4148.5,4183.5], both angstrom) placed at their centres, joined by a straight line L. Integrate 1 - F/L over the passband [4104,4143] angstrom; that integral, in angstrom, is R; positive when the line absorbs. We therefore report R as 2.8 angstrom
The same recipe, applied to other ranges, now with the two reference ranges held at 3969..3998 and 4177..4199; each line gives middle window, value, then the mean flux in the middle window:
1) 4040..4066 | -4.28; 38.7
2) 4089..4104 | 1.00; 32.8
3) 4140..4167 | -1.45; 39.6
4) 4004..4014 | -3.28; 41.6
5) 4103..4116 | 1.08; 32.7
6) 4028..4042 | -3.34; 40.2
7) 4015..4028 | -3.45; 40.3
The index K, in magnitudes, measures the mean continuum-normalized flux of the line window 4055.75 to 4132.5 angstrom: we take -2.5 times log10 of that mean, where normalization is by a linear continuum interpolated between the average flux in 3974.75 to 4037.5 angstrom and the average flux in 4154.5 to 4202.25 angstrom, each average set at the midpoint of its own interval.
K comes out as 0.097 mag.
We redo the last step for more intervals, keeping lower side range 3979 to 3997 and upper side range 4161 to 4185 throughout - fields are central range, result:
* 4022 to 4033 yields -0.15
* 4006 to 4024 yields -0.18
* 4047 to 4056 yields -0.12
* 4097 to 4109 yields 0.16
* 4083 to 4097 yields 0.05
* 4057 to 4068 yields 0.02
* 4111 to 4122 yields 0.07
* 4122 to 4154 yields 0.01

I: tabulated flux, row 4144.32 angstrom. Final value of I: 39.07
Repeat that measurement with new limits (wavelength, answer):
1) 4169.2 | 39.43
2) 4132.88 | 36.78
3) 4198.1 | 39.98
